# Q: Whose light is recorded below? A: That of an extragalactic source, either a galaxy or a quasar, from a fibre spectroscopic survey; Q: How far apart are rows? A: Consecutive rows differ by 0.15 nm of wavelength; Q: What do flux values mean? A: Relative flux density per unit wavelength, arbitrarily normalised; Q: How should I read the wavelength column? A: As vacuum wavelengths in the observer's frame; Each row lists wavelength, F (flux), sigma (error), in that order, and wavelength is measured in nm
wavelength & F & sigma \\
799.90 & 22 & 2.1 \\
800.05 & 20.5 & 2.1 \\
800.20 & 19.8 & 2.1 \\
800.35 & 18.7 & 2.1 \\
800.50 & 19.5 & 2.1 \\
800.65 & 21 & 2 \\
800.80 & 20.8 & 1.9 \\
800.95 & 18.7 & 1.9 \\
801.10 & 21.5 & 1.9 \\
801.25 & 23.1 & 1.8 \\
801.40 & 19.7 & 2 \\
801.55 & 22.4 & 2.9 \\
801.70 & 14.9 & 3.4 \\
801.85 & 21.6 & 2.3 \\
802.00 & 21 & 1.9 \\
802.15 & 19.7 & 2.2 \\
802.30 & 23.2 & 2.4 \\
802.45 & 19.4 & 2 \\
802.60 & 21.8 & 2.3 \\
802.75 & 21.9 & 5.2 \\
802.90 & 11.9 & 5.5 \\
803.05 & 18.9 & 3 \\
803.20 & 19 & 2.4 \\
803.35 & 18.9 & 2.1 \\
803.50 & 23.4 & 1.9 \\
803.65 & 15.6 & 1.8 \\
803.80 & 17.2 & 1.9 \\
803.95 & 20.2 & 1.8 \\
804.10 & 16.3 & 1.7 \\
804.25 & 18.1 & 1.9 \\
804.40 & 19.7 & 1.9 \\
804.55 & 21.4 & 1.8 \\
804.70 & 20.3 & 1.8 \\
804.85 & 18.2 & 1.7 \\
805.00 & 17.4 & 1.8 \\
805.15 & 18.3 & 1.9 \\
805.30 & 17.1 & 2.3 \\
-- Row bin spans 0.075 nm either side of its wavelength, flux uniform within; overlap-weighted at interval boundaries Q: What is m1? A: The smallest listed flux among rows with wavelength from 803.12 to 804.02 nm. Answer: 15.6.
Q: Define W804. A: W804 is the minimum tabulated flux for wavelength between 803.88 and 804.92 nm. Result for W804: 16.3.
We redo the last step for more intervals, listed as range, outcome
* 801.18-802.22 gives 14.9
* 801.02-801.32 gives 21.5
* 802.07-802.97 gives 11.9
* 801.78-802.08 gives 21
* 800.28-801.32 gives 18.7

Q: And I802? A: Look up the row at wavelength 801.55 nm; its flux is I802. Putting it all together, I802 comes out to 22.4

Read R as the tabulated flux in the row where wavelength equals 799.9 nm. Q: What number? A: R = 22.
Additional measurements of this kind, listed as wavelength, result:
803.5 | 23.4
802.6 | 21.8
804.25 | 18.1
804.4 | 19.7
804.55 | 21.4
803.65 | 15.6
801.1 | 21.5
